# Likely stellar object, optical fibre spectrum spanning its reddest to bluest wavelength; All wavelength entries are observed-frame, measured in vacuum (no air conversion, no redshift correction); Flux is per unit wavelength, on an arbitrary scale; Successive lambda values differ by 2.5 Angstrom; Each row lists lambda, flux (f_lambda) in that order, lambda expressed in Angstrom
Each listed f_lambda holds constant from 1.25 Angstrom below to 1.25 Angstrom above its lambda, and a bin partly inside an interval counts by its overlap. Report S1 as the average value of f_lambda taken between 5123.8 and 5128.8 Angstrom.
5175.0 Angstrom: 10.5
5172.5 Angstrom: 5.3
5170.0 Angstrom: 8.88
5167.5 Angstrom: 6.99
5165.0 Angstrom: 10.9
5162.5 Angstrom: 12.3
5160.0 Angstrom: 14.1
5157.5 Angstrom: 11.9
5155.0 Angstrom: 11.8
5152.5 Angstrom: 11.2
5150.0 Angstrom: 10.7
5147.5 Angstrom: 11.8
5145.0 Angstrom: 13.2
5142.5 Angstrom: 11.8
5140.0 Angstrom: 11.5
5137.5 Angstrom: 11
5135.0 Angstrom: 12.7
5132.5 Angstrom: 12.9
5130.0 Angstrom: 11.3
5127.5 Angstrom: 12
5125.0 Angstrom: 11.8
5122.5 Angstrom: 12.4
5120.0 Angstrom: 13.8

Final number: 11.9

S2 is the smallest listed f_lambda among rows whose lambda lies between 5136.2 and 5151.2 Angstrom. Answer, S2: 10.7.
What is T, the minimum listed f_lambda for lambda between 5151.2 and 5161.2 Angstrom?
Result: 11.2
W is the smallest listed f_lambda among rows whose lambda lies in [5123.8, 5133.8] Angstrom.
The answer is 11.3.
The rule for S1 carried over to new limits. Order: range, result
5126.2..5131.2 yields 11.7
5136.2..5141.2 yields 11.3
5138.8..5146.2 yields 12.2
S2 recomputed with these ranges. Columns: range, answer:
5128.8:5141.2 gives 11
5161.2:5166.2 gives 10.9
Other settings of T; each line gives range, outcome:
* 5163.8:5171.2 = 6.99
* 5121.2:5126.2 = 11.8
